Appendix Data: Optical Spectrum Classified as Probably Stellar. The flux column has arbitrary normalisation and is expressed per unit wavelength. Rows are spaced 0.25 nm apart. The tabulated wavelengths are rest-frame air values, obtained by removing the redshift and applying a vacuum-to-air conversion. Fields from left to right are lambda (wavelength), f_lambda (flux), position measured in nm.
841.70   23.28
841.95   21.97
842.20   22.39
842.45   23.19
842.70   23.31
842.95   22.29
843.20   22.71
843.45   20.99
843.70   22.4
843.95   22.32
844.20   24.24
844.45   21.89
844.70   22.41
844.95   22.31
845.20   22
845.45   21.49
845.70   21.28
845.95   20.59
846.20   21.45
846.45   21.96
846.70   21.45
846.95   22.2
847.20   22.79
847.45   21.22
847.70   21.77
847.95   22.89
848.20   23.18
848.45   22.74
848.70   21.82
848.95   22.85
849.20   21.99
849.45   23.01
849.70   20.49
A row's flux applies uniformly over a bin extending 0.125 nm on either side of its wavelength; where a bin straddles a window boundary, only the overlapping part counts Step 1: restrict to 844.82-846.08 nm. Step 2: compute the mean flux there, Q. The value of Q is 21.5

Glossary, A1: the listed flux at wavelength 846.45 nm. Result 21.96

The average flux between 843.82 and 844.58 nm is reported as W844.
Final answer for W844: 22.8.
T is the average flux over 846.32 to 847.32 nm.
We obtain 22.1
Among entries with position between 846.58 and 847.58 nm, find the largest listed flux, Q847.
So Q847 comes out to 22.79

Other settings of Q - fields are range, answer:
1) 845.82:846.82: 21.4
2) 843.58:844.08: 22.4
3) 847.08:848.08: 22.2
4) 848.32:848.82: 22.3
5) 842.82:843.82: 22.1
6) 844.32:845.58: 22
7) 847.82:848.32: 23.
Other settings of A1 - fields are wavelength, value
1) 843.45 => 20.99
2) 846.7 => 21.45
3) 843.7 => 22.4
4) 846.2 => 21.45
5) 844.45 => 21.89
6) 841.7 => 23.28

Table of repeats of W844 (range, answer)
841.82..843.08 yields 22.6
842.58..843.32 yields 22.8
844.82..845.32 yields 22.2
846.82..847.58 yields 22.1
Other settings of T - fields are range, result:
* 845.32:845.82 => 21.4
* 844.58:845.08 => 22.4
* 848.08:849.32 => 22.5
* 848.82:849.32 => 22.4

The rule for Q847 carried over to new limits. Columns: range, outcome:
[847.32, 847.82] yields 21.77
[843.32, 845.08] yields 24.24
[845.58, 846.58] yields 21.96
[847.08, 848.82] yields 23.18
